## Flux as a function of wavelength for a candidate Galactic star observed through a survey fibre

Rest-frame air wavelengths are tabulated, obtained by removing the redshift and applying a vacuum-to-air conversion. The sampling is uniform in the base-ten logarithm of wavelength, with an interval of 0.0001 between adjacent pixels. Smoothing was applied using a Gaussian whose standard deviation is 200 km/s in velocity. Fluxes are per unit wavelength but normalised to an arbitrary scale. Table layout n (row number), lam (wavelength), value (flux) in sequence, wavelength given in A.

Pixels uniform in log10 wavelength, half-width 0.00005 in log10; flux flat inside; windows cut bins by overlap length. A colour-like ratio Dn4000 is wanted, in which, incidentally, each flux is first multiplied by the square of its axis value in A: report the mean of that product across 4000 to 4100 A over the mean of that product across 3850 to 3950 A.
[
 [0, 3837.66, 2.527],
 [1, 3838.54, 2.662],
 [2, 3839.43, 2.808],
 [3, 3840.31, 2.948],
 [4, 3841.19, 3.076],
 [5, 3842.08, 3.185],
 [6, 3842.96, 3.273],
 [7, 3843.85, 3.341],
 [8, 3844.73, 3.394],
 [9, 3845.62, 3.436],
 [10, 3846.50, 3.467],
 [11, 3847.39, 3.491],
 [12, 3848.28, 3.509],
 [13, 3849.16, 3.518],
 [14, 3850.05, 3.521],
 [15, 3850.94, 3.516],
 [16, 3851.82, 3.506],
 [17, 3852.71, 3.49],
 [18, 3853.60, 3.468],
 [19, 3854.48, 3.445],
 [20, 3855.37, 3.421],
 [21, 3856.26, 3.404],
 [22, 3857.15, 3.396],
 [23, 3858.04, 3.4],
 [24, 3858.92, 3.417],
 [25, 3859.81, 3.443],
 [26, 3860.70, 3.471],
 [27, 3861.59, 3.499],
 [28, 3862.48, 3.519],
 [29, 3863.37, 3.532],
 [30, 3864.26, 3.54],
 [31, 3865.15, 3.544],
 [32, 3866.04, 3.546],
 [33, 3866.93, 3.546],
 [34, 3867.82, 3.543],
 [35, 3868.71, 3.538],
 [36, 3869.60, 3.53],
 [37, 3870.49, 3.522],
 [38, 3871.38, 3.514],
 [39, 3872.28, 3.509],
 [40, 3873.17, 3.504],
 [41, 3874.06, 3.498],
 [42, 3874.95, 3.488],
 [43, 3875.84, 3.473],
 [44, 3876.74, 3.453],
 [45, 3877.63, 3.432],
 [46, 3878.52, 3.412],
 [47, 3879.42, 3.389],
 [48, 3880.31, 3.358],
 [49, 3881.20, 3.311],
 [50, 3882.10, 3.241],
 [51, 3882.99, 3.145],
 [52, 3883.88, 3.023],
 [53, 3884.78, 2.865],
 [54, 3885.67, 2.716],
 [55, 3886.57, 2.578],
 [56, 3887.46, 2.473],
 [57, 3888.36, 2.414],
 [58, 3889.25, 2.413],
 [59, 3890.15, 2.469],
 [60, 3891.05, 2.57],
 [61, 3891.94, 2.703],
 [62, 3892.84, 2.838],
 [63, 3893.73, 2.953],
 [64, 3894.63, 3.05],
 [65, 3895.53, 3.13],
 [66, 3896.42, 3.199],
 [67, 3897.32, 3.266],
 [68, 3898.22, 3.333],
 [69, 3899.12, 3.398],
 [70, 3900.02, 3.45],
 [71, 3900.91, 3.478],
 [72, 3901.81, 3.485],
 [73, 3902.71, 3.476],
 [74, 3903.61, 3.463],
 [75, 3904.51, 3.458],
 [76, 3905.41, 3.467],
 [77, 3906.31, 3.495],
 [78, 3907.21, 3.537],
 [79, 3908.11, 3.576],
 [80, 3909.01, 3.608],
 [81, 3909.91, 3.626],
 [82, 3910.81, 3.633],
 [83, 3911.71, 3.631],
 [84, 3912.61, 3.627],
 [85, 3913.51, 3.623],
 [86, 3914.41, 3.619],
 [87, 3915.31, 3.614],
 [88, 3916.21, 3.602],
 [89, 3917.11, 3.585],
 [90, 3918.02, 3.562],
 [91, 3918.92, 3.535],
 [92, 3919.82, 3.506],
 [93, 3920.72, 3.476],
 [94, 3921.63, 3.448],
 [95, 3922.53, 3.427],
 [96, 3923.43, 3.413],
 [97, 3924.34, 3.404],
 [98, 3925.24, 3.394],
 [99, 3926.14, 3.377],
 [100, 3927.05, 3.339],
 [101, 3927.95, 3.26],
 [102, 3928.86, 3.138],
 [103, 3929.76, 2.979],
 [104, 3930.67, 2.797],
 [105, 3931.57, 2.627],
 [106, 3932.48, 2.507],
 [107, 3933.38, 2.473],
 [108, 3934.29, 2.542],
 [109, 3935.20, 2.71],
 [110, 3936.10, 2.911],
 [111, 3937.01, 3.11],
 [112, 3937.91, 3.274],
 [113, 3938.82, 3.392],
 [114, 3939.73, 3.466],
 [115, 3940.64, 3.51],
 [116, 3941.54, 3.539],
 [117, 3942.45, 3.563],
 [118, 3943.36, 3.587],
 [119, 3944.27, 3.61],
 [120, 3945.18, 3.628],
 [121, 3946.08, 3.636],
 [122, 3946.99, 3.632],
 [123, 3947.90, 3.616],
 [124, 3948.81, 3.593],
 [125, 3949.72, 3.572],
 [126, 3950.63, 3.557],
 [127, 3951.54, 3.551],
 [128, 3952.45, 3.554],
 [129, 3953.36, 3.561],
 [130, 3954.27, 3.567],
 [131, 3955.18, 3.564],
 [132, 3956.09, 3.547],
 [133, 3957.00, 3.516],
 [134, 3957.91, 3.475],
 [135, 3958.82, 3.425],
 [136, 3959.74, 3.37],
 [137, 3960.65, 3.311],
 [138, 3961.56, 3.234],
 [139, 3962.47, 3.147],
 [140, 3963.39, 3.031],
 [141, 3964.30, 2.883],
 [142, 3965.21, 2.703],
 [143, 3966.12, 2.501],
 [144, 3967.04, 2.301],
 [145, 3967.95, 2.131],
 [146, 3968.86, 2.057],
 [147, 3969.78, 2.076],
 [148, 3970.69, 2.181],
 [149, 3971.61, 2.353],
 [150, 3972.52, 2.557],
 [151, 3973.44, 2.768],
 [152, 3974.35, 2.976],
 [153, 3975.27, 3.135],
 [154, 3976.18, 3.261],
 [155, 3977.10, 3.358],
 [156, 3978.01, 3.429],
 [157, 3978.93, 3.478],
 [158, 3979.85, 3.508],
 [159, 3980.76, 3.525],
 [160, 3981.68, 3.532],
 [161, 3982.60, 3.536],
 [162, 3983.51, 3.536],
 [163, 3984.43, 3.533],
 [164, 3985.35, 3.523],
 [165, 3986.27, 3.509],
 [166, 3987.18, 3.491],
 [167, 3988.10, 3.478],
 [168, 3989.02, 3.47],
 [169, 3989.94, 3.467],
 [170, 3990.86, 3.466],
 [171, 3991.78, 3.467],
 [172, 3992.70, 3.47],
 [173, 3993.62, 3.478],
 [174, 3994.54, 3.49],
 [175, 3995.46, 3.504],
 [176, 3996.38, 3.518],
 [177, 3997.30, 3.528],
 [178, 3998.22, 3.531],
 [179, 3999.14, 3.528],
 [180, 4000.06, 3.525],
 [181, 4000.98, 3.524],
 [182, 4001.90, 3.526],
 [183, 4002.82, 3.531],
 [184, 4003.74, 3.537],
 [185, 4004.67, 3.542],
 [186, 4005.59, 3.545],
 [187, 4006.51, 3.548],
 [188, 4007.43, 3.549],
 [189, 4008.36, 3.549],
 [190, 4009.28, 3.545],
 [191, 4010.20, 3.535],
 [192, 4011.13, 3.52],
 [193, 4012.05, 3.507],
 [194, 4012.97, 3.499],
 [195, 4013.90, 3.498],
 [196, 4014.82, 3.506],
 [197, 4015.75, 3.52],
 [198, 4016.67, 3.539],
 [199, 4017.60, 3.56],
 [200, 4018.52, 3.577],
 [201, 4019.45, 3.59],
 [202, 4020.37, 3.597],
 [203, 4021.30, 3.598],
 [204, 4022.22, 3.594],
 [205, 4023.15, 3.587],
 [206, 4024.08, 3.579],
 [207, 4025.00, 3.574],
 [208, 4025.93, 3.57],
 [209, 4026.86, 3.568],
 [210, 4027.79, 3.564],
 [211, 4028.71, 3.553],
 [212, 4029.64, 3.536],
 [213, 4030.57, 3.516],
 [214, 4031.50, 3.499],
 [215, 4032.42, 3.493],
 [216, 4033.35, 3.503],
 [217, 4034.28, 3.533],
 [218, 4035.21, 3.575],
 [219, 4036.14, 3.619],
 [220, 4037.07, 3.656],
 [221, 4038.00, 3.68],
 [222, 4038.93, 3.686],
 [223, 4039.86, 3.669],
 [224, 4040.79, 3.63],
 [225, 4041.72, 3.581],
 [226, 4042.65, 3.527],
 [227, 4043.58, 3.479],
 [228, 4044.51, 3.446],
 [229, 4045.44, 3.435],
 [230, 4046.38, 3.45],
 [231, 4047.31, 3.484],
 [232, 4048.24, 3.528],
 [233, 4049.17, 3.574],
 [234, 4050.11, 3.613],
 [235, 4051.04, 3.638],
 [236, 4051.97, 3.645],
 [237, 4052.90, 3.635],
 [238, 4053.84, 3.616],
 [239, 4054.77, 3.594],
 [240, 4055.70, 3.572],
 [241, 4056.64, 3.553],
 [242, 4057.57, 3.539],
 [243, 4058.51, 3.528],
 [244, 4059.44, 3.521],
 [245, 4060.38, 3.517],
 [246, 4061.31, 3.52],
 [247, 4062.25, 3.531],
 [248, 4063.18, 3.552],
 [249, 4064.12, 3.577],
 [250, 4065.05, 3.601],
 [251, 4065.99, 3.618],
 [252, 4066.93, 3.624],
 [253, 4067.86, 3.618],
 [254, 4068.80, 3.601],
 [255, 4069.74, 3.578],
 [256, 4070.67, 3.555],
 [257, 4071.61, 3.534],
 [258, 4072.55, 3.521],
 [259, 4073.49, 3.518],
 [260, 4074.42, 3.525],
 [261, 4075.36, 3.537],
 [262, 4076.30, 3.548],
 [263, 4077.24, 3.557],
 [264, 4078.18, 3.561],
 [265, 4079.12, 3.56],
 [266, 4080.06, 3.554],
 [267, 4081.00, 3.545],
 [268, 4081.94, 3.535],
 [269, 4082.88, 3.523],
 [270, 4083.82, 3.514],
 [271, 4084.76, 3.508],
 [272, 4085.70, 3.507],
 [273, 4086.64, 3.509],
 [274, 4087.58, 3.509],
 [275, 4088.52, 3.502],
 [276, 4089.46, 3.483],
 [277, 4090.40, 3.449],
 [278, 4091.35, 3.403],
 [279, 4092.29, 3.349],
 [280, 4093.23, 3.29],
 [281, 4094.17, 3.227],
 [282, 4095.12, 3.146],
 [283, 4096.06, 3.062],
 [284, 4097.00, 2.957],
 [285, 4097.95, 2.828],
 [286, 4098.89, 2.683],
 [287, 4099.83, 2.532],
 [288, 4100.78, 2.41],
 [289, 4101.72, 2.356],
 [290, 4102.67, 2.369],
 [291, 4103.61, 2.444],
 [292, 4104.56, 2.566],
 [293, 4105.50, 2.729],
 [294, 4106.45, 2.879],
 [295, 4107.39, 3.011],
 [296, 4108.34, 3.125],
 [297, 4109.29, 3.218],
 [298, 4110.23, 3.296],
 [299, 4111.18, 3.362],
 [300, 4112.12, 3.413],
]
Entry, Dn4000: 1.1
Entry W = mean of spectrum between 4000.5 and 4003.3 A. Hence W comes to 3.53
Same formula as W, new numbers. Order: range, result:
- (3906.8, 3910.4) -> 3.59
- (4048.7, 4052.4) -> 3.62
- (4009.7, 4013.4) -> 3.52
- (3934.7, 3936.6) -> 2.81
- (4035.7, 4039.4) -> 3.66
